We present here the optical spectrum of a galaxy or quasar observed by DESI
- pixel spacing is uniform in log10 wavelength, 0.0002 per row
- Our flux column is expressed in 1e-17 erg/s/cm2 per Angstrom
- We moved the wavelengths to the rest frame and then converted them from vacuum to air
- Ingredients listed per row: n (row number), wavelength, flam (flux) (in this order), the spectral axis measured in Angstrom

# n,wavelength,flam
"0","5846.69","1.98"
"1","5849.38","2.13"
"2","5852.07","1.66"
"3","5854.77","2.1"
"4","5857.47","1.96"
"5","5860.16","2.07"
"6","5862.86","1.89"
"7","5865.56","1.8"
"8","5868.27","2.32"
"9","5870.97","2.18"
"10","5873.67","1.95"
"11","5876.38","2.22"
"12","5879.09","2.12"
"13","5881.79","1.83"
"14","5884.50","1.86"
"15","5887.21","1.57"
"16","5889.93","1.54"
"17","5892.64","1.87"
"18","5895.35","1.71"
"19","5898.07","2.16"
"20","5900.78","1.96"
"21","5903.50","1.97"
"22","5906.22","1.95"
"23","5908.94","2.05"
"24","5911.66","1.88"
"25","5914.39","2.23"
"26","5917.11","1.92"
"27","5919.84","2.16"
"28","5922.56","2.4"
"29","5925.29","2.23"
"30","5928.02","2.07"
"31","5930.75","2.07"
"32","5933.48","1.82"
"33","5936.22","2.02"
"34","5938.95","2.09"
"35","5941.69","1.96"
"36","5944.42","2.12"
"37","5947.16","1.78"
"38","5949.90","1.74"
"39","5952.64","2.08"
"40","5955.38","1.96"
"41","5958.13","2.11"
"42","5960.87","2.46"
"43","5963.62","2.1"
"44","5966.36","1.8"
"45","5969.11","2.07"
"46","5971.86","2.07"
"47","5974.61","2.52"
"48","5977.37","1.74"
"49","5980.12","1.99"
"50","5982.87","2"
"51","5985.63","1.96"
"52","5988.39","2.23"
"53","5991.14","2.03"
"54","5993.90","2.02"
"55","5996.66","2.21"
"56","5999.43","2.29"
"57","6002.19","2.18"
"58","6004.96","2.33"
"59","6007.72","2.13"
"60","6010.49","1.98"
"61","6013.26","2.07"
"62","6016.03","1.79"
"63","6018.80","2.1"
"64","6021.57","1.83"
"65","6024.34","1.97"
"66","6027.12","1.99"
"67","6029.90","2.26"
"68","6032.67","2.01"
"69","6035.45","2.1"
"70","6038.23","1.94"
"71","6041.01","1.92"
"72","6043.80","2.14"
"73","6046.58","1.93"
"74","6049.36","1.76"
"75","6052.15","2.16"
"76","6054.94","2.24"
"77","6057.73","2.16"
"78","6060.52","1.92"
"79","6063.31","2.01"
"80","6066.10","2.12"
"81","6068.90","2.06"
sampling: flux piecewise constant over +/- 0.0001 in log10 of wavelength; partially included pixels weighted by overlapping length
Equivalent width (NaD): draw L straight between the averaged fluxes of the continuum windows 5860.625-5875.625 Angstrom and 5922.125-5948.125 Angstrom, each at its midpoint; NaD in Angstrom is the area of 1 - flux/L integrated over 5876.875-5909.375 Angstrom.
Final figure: 2.5 Angstrom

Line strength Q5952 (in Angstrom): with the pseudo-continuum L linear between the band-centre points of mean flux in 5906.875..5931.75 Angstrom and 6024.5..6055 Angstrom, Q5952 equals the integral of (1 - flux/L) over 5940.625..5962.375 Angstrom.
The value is 0.6 Angstrom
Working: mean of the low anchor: 2.11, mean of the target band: 2.03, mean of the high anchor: 2.03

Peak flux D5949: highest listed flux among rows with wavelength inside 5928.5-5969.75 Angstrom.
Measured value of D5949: 2.46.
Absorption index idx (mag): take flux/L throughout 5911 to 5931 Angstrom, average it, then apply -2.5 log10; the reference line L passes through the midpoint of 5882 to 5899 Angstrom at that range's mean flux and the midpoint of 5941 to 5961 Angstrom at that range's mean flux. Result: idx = -0.13 mag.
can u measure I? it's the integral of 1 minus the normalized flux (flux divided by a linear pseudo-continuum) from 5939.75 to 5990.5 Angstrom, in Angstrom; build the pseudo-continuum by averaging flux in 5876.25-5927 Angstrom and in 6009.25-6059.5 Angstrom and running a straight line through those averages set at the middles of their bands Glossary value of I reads -1.08 Angstrom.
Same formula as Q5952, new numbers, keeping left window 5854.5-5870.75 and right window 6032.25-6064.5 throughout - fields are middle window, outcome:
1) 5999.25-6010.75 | -0.9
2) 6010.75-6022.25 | 0.4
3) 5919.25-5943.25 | -0.7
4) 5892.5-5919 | 0.6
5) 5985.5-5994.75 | -0.2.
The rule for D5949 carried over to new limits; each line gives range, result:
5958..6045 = 2.52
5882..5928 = 2.4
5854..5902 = 2.32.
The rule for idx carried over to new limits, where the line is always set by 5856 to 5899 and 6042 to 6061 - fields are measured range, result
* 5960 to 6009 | -0.058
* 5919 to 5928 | -0.142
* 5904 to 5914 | -0.015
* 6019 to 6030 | 0.020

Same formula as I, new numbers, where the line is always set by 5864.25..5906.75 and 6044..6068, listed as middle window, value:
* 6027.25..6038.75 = -0.28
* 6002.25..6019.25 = -0.49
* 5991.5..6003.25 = -0.91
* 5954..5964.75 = -0.95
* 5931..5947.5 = -0.11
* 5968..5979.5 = -0.58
